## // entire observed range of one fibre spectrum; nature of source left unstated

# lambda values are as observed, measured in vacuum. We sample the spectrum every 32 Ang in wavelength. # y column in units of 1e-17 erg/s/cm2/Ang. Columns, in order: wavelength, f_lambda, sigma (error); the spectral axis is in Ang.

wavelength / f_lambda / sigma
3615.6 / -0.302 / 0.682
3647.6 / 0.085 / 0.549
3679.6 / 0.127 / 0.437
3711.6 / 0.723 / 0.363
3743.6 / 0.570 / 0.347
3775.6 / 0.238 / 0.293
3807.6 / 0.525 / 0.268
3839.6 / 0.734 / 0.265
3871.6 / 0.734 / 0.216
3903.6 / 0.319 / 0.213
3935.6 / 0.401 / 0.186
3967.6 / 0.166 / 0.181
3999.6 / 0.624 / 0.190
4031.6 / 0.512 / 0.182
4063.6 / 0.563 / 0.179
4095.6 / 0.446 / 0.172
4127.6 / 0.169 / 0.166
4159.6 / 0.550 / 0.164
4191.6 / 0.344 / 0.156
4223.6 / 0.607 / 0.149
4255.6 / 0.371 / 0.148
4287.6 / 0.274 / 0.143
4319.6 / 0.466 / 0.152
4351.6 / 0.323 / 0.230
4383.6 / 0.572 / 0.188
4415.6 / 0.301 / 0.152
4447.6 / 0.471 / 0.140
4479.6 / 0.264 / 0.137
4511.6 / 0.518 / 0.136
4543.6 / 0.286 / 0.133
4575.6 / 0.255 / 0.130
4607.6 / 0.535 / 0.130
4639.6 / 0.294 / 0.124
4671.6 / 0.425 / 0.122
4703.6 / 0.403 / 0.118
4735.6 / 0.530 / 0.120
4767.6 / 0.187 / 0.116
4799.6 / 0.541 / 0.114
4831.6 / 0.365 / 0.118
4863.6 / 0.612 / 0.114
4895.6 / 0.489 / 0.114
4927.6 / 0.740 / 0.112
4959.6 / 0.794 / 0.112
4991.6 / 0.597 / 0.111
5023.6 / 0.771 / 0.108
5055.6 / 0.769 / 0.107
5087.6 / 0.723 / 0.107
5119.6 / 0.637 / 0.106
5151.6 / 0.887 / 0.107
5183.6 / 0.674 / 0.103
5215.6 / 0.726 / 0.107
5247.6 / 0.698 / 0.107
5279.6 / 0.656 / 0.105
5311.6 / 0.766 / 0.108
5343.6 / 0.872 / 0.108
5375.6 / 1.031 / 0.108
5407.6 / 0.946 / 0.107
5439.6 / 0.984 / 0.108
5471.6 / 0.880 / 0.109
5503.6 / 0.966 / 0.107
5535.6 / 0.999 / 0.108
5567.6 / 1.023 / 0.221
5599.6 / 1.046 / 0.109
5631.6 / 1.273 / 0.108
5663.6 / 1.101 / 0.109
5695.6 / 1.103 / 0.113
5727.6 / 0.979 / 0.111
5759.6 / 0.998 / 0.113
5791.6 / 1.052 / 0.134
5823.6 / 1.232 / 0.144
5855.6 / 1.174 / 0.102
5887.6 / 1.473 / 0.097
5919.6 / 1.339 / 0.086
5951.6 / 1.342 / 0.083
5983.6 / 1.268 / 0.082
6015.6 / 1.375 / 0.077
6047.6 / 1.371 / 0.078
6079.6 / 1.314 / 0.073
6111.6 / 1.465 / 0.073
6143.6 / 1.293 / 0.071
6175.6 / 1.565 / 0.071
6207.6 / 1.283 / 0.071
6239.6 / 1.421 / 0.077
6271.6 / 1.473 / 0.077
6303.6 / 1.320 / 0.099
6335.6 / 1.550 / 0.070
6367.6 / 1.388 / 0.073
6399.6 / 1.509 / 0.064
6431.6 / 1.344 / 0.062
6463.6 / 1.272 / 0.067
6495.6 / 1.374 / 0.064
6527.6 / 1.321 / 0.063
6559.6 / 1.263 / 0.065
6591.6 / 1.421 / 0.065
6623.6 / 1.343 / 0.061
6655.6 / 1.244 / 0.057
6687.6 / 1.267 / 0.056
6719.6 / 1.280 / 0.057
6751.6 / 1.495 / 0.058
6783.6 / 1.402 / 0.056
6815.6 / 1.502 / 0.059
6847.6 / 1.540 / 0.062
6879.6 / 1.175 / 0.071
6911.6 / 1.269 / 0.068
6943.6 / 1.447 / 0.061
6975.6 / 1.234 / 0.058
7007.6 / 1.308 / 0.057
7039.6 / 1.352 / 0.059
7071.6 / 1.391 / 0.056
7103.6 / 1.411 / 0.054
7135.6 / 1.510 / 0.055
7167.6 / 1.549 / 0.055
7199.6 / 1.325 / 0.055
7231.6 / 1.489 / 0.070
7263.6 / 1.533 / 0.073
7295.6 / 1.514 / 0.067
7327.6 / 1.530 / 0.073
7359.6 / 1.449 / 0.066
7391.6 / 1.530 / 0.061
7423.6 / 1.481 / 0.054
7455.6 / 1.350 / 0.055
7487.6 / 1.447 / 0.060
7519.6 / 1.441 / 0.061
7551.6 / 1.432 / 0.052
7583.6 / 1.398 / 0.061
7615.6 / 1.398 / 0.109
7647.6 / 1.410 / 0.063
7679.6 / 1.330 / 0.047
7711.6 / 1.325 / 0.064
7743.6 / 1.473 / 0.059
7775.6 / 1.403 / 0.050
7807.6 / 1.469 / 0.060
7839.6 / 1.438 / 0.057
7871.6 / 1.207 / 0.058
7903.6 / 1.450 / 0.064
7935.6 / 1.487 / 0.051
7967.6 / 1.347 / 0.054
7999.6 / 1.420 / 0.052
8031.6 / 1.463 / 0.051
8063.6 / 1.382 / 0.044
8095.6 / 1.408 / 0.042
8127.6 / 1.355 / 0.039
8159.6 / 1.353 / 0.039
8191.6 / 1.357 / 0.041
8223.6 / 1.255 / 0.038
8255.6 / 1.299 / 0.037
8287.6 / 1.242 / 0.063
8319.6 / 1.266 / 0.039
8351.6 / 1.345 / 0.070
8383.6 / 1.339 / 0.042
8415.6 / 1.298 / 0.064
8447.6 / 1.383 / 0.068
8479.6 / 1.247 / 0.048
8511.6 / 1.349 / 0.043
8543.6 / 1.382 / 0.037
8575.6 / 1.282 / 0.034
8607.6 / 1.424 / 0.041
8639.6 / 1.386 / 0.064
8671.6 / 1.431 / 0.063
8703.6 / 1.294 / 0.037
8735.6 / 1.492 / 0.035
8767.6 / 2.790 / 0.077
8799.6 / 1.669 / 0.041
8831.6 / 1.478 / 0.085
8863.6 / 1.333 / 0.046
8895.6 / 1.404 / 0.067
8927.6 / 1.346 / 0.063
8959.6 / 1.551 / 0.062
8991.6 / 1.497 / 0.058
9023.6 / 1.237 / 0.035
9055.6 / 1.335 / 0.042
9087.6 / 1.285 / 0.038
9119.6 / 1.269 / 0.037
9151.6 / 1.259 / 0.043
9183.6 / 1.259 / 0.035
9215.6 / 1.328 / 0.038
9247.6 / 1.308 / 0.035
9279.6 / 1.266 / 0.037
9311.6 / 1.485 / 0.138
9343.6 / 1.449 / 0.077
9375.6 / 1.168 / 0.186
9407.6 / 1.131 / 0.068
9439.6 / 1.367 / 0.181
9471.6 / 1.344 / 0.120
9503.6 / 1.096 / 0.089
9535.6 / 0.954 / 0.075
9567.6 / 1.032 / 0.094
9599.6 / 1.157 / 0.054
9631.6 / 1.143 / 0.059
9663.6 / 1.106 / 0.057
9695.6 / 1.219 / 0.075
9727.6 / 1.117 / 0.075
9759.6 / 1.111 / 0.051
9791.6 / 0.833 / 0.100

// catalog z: 0.334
